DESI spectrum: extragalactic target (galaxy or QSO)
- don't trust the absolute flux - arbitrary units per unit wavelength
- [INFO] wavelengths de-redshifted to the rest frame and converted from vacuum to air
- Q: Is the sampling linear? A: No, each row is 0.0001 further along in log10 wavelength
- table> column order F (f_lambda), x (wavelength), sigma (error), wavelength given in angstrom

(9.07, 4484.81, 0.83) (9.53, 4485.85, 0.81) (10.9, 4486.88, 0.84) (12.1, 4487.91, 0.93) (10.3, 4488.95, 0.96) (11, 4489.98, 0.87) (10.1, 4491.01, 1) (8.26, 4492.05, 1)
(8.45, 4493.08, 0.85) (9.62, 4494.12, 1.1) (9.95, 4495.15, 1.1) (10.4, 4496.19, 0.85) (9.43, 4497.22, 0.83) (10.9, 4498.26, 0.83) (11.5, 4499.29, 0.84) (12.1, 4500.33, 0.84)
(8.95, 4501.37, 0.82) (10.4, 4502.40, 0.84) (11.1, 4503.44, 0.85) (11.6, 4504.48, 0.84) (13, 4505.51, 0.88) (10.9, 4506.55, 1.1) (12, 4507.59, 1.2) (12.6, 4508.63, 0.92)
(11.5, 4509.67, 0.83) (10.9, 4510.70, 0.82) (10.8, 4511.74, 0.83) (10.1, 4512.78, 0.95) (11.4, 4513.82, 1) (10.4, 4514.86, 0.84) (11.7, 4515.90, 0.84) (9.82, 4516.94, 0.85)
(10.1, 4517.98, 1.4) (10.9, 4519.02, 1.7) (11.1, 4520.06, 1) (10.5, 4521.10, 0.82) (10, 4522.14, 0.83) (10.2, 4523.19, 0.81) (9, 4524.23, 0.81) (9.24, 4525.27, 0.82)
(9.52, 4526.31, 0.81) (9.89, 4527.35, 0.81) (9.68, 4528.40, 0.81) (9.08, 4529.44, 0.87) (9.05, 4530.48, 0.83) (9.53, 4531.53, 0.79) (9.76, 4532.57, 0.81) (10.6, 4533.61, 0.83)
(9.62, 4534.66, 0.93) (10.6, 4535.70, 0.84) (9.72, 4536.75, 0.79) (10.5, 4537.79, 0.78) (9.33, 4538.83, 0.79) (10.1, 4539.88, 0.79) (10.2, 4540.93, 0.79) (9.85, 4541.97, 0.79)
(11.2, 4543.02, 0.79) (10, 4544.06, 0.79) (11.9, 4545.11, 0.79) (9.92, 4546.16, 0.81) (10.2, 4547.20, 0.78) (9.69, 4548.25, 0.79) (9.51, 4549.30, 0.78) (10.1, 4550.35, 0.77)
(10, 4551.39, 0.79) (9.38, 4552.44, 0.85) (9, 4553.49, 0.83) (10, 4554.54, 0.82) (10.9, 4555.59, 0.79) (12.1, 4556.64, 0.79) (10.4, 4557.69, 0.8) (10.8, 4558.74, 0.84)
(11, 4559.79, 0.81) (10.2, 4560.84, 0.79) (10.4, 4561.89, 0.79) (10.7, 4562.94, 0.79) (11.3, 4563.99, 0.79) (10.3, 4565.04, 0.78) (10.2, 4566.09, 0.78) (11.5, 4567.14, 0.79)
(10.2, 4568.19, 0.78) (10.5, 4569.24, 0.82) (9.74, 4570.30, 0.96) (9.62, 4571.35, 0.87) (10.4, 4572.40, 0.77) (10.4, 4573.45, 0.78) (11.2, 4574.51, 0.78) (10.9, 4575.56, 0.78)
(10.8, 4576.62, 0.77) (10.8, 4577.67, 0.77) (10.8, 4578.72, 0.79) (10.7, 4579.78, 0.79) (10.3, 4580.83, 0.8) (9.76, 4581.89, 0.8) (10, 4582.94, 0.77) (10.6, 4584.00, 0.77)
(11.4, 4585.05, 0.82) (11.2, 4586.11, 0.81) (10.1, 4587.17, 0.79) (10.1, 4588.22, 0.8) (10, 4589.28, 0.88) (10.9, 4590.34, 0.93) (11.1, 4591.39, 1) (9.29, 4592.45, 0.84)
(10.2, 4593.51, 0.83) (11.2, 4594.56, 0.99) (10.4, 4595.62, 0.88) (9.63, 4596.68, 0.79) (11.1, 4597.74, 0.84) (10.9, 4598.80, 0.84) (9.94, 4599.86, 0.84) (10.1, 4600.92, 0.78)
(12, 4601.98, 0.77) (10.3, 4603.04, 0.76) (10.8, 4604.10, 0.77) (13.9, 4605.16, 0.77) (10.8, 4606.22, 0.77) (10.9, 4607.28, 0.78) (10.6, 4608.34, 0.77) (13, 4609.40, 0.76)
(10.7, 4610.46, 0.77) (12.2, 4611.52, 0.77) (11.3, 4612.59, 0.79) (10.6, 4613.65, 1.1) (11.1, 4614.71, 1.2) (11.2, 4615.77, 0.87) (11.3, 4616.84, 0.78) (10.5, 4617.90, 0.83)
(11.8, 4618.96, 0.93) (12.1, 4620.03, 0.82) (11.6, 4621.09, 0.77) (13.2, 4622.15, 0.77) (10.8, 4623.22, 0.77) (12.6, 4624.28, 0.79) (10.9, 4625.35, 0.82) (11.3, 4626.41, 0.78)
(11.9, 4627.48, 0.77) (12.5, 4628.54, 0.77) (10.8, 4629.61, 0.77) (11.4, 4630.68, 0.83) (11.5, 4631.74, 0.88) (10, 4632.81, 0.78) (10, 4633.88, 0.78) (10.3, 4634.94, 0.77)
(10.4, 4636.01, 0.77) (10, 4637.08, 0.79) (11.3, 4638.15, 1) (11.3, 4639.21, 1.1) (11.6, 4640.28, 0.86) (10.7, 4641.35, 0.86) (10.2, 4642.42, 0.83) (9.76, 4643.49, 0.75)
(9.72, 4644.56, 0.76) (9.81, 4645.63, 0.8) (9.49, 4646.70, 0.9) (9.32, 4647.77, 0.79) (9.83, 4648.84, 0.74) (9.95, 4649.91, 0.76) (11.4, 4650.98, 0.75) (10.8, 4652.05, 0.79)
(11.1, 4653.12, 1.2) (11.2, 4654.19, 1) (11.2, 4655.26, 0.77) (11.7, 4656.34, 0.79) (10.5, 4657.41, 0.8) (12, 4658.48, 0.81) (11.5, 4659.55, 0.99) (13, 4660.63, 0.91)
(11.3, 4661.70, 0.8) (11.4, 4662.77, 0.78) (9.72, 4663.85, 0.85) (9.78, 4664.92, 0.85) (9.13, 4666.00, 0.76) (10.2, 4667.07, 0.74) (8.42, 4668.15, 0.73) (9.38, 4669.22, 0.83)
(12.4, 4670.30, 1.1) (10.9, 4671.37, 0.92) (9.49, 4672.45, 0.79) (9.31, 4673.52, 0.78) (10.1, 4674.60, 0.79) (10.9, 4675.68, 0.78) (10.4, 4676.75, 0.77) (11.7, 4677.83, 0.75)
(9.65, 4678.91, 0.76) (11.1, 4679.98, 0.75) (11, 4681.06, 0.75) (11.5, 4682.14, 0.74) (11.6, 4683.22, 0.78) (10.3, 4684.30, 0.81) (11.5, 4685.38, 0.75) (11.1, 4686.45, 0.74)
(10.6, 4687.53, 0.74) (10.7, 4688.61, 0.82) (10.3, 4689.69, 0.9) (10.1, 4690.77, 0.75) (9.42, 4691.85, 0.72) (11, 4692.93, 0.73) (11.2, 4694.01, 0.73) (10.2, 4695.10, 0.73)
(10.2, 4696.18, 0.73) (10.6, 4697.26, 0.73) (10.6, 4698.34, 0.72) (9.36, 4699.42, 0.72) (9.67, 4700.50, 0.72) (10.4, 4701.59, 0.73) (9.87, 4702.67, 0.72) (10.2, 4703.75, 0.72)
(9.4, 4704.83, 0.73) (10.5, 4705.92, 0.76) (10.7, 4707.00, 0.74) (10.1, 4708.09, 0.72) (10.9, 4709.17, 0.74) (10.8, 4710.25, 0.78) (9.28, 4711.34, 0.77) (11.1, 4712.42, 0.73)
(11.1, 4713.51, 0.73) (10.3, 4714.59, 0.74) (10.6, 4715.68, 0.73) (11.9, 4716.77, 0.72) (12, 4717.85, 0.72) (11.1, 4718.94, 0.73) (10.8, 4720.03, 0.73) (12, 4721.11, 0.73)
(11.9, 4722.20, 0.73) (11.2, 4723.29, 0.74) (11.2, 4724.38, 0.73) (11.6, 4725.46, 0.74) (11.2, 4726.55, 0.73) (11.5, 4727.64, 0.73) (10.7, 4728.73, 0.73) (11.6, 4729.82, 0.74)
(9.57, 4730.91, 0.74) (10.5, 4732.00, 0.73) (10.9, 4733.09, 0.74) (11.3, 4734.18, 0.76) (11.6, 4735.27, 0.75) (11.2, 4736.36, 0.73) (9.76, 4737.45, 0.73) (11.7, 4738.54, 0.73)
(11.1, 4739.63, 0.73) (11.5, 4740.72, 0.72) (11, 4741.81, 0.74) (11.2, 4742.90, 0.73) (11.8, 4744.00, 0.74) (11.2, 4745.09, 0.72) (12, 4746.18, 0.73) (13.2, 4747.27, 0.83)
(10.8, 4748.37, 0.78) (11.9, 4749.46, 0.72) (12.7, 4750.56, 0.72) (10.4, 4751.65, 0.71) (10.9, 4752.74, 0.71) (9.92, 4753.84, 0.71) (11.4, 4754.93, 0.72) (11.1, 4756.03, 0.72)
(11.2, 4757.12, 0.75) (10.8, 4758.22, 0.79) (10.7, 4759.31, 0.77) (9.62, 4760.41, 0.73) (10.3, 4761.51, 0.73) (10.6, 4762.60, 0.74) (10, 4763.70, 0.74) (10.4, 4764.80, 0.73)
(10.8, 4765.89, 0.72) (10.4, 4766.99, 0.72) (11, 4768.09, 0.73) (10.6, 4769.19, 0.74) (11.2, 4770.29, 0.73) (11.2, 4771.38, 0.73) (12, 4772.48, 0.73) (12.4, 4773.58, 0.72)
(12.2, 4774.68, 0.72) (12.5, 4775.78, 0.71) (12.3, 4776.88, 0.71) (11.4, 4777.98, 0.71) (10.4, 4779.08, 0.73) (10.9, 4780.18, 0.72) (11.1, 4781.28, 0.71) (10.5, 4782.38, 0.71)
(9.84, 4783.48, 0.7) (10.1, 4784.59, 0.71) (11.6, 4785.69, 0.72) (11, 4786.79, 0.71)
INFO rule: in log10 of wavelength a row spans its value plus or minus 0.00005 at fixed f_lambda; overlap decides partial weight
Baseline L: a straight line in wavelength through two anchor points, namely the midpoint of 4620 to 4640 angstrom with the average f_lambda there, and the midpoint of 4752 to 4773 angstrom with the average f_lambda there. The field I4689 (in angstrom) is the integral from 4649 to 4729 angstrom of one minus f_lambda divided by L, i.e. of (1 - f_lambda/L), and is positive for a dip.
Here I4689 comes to 2.2 angstrom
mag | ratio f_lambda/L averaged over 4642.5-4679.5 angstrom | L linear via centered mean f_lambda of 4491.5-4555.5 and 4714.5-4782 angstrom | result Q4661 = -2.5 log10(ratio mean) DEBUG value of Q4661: 0.03 mag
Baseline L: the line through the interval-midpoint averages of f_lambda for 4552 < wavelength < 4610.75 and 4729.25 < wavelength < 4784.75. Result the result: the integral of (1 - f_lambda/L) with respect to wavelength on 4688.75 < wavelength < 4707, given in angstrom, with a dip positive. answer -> 1.2 angstrom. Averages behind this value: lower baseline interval 10.6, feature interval 10.2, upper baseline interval 11.1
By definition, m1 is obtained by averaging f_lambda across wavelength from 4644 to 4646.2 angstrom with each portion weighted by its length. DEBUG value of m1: 9.75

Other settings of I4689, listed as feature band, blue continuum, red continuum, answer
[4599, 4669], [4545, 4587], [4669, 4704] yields -3.0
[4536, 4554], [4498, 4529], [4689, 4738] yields 1.1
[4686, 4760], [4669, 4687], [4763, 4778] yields 0.9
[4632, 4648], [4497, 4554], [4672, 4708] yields 0.2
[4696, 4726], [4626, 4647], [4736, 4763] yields 0.8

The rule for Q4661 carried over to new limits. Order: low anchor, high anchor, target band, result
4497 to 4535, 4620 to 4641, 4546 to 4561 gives 0.056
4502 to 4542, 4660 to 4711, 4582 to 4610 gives -0.034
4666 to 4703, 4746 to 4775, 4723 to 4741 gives -0.022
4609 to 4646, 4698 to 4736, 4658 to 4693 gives 0.032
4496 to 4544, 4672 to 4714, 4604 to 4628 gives -0.107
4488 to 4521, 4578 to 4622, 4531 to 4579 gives 0.048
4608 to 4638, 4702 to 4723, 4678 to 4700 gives 0.029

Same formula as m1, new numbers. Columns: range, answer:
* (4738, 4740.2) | 11.4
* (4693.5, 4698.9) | 10.5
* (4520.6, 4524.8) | 9.9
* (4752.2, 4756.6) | 10.8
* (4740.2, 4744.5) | 11.4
